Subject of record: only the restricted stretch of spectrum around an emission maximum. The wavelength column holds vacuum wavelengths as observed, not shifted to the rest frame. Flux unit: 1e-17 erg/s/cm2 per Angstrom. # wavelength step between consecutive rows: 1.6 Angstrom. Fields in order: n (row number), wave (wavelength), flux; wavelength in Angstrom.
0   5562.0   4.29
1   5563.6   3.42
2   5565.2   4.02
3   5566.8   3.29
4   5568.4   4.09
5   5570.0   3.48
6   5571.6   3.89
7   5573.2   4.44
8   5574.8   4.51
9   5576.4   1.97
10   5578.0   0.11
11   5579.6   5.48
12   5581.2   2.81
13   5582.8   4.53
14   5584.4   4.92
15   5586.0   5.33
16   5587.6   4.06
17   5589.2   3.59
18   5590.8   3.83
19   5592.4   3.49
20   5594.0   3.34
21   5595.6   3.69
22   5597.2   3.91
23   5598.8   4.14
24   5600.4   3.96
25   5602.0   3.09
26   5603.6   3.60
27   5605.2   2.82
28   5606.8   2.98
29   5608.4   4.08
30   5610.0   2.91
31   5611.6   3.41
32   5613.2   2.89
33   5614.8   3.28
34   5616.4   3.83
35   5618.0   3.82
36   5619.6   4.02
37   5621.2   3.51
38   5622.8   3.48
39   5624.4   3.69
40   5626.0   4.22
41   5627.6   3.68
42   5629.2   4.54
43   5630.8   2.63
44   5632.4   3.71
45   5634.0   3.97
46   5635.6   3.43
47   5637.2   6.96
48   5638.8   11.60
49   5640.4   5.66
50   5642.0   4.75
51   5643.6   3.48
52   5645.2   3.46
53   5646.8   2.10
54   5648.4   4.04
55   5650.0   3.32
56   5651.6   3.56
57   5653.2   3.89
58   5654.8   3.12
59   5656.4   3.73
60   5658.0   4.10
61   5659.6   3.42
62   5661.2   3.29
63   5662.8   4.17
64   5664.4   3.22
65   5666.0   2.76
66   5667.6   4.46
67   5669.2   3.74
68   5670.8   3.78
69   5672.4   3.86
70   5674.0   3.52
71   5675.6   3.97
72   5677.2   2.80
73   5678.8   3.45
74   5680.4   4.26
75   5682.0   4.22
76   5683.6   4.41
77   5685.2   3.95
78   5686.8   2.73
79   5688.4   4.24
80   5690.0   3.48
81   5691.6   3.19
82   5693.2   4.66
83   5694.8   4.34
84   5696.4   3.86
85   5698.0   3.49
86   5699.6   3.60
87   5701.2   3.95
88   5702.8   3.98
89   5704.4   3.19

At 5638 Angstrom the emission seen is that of [O III]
